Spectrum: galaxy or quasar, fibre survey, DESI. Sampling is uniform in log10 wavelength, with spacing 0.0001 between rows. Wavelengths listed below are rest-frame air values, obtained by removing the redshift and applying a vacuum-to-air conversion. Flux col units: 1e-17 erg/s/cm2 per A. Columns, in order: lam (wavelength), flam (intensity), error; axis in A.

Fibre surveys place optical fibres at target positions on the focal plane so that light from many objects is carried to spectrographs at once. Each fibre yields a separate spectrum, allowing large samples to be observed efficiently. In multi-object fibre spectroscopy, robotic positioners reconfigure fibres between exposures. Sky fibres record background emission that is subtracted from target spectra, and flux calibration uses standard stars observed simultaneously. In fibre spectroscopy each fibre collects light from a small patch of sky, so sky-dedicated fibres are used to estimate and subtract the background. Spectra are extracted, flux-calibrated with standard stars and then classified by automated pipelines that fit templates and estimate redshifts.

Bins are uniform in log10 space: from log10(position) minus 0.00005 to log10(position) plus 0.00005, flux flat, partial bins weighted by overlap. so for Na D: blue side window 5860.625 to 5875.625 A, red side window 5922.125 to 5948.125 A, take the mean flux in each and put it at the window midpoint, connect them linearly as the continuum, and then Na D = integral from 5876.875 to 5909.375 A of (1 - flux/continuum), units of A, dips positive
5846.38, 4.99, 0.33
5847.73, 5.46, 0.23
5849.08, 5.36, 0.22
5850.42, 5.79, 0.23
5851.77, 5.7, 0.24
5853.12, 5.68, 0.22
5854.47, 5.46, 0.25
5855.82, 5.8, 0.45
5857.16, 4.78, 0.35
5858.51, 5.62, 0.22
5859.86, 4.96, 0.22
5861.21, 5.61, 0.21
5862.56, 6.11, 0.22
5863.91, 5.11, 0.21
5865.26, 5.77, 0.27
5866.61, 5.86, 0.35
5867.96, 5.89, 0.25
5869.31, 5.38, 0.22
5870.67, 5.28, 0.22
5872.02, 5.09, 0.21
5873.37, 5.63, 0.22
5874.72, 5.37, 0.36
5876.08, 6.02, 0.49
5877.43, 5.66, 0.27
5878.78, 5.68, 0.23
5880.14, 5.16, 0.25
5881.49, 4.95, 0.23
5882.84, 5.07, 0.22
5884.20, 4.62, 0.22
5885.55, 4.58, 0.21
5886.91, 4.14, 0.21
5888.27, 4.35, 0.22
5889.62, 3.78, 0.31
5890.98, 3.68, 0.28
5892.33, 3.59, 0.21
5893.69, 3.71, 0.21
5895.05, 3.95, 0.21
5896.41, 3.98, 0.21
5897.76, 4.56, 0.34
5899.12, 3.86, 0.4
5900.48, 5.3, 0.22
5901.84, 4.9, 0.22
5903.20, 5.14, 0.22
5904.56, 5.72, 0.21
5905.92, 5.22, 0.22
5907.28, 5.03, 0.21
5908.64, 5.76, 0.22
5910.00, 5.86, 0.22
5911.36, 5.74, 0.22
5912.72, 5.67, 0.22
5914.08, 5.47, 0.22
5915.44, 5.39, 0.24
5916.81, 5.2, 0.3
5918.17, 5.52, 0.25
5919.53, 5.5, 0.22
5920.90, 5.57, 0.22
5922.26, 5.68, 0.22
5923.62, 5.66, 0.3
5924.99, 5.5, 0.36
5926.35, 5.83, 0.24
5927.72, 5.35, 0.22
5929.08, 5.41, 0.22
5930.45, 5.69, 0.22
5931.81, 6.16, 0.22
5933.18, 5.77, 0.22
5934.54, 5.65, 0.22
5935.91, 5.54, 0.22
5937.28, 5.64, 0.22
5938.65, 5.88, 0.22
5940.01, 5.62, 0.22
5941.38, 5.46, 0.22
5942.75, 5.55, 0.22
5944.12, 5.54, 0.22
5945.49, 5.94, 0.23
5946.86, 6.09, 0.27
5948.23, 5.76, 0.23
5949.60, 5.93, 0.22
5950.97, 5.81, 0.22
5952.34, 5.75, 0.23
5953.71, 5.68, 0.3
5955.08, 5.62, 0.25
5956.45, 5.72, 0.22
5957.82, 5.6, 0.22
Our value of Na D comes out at 5.36 A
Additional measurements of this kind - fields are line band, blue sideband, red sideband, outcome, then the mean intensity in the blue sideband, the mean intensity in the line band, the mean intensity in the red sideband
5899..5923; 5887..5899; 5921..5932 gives -2.7 A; 3.96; 5.4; 5.64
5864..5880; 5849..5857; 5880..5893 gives -2.2 A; 5.6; 5.57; 4.36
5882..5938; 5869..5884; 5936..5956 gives 4.6 A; 5.36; 5.09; 5.73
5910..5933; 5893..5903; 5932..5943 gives -2.1 A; 4.36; 5.6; 5.66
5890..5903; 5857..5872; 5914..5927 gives 3.1 A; 5.49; 4.2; 5.53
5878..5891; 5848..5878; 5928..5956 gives 2.2 A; 5.54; 4.66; 5.72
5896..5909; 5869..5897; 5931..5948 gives 0.4 A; 4.74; 4.95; 5.74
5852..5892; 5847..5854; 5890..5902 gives -2.5 A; 5.58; 5.2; 4.13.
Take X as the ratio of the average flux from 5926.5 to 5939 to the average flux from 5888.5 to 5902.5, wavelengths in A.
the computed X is 1.37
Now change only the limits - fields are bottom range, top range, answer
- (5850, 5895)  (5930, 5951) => 1.12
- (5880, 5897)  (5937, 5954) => 1.35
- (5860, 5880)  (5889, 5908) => 0.80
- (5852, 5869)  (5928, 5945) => 1.02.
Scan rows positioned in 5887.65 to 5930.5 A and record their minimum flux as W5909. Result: 3.59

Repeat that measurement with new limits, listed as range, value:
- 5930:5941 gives 5.54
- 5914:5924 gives 5.2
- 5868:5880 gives 5.09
